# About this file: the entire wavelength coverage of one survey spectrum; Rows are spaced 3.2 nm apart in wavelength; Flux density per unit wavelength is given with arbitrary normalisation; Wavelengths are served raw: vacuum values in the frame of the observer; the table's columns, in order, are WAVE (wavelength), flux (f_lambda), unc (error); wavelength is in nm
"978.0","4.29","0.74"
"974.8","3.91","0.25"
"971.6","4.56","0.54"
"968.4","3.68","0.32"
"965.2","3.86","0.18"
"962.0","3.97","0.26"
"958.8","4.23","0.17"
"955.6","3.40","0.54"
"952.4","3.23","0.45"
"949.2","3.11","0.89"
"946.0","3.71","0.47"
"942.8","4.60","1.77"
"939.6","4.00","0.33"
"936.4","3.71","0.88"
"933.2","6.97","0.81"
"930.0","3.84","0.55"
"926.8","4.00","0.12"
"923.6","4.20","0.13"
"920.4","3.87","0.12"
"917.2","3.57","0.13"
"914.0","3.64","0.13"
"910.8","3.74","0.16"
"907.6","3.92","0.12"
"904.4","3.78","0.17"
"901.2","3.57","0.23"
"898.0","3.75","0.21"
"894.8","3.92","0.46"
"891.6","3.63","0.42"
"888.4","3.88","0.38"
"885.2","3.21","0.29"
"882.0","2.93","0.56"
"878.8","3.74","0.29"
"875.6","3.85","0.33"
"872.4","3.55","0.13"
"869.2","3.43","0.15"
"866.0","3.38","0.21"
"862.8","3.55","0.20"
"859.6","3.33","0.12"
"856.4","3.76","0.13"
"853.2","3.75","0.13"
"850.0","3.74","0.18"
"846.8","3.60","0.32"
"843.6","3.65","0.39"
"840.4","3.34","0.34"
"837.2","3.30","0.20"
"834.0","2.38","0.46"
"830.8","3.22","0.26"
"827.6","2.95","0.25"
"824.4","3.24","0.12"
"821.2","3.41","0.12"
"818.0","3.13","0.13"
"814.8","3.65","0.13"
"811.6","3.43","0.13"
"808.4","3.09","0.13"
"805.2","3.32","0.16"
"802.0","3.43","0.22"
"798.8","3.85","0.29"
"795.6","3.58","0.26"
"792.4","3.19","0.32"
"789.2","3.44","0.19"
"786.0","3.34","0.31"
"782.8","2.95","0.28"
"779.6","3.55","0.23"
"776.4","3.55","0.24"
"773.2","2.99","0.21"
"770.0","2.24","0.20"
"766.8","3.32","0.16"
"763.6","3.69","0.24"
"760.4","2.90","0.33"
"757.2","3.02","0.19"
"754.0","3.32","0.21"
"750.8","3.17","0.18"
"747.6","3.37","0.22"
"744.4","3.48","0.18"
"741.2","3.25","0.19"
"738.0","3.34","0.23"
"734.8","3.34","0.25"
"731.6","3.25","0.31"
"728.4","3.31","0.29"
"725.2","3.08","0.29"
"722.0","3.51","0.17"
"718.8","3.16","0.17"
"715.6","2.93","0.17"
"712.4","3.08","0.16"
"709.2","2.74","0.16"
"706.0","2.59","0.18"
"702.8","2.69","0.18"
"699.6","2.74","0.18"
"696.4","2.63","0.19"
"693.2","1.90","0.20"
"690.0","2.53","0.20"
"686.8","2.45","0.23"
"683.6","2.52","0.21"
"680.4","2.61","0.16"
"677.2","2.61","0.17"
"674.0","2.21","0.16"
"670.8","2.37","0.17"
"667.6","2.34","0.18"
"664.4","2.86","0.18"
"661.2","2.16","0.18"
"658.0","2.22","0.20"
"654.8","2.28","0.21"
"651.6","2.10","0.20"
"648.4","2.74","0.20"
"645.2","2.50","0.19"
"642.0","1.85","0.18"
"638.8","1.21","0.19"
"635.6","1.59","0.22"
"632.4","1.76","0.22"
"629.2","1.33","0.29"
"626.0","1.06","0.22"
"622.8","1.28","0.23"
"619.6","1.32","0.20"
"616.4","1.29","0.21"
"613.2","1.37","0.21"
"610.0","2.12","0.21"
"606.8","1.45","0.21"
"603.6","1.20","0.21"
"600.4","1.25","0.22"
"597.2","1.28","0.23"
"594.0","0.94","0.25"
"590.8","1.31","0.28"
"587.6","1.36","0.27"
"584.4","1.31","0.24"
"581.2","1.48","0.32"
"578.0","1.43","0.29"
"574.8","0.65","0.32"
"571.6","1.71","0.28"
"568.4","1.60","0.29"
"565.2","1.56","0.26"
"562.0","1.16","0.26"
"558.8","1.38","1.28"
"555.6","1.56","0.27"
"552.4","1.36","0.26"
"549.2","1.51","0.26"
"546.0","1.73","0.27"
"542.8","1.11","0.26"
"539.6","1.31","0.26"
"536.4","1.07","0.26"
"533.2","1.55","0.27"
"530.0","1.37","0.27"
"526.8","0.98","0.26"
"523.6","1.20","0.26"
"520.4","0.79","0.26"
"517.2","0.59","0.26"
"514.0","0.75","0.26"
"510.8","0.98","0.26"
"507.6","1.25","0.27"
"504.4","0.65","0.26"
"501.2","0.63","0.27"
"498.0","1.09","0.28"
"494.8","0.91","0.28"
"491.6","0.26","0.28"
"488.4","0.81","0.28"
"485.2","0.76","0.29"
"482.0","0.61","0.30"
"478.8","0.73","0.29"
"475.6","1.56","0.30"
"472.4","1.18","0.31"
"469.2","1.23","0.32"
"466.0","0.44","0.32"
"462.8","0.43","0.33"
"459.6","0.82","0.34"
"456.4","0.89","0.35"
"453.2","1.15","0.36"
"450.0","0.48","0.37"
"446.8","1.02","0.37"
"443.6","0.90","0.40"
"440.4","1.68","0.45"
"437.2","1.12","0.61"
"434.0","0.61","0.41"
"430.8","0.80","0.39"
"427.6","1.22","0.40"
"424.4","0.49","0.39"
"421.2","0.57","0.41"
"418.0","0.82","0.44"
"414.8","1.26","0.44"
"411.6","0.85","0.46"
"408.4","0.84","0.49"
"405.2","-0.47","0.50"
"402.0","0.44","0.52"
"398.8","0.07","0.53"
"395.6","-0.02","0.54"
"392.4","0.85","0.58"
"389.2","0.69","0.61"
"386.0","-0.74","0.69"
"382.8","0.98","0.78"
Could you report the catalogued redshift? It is 0.61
